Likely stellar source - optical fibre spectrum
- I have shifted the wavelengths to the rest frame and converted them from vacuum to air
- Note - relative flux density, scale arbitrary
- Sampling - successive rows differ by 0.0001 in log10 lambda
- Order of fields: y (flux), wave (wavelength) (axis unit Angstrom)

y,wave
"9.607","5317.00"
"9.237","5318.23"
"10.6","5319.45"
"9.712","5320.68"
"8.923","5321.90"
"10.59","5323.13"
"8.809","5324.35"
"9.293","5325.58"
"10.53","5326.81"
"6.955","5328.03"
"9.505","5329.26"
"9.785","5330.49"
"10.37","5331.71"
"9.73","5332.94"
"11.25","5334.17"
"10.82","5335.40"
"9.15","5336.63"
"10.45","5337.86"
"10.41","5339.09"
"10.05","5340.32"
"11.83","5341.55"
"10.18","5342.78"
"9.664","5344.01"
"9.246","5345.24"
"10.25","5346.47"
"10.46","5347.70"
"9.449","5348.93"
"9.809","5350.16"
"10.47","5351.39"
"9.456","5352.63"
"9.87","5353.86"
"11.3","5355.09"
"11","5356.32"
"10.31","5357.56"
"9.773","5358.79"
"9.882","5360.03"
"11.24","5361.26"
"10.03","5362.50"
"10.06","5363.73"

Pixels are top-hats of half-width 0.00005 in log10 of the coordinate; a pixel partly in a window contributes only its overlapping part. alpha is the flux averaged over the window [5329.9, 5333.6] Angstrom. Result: 9.99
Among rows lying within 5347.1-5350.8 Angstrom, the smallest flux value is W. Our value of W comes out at 9.449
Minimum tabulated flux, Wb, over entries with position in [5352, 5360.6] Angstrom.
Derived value 9.456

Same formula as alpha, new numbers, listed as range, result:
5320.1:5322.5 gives 9.33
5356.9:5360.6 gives 9.98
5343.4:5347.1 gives 9.73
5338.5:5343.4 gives 10.6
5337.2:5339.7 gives 10.4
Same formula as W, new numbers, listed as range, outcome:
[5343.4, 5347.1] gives 9.246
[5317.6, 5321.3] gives 9.237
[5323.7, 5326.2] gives 8.809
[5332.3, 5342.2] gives 9.15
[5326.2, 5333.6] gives 6.955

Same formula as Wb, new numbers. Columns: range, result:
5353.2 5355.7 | 9.87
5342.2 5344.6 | 9.664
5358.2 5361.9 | 9.773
